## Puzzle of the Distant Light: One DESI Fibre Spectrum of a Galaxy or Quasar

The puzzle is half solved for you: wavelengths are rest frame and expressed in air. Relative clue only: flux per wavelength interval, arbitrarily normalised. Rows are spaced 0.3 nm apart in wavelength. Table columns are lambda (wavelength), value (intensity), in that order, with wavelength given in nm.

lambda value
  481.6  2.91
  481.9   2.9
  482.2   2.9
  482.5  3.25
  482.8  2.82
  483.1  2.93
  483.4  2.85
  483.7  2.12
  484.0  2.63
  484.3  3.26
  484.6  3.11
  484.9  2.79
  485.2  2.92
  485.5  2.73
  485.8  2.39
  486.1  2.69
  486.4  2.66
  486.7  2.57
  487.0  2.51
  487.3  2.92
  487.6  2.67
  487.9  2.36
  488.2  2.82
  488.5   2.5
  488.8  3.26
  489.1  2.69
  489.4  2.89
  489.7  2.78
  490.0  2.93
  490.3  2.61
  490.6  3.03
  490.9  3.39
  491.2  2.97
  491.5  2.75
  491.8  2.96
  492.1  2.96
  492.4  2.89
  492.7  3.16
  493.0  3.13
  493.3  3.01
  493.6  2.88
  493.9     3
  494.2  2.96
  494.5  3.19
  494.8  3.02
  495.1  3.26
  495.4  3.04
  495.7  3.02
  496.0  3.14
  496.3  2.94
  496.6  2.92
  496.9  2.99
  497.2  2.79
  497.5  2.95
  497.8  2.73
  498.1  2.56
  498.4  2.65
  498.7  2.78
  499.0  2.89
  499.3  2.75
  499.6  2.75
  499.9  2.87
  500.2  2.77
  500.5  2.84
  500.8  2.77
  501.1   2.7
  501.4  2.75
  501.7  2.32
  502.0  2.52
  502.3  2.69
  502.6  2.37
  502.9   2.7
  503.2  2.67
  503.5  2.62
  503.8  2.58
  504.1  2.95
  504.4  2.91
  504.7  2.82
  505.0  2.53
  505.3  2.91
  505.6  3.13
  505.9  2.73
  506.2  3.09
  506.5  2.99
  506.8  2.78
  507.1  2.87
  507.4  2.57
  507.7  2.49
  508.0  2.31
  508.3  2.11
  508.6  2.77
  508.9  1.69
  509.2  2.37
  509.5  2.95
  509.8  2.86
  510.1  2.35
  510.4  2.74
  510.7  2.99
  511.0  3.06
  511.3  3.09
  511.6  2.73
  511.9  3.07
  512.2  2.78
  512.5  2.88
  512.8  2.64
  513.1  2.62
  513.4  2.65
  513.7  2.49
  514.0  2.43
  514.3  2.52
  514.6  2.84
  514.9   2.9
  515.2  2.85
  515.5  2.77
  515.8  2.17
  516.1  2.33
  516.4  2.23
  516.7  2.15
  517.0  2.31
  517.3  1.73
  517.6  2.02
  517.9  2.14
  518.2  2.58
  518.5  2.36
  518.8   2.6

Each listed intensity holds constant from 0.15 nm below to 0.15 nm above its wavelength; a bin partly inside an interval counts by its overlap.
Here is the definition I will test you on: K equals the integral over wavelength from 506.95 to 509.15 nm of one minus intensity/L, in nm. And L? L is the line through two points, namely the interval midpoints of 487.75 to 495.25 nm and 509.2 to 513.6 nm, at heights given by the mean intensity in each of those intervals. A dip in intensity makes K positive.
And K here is 0.33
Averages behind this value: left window 2.94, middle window 2.4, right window 2.8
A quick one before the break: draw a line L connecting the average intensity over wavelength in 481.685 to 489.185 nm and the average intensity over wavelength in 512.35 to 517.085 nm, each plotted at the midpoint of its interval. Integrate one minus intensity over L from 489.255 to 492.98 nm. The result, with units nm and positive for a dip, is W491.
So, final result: -0.302 nm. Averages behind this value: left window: 2.77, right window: 2.55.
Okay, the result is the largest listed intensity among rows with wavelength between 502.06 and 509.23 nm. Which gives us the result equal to 3.13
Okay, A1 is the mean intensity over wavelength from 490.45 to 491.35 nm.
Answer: 3.13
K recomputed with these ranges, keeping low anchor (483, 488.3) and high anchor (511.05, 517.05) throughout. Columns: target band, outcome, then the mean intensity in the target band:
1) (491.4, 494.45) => -0.32 nm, 2.98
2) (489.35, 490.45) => -0.04 nm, 2.79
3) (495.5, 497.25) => -0.19 nm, 2.98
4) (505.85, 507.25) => -0.13 nm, 2.9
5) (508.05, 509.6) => 0.17 nm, 2.36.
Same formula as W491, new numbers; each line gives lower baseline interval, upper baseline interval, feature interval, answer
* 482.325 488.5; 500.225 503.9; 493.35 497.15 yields -0.489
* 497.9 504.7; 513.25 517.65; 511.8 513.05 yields -0.162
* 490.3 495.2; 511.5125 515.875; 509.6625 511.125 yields -0.025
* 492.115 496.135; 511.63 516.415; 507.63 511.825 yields 0.177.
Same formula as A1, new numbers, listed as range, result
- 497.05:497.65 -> 2.87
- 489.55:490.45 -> 2.77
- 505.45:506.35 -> 2.98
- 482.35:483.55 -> 2.96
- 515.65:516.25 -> 2.25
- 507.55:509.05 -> 2.27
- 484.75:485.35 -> 2.85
